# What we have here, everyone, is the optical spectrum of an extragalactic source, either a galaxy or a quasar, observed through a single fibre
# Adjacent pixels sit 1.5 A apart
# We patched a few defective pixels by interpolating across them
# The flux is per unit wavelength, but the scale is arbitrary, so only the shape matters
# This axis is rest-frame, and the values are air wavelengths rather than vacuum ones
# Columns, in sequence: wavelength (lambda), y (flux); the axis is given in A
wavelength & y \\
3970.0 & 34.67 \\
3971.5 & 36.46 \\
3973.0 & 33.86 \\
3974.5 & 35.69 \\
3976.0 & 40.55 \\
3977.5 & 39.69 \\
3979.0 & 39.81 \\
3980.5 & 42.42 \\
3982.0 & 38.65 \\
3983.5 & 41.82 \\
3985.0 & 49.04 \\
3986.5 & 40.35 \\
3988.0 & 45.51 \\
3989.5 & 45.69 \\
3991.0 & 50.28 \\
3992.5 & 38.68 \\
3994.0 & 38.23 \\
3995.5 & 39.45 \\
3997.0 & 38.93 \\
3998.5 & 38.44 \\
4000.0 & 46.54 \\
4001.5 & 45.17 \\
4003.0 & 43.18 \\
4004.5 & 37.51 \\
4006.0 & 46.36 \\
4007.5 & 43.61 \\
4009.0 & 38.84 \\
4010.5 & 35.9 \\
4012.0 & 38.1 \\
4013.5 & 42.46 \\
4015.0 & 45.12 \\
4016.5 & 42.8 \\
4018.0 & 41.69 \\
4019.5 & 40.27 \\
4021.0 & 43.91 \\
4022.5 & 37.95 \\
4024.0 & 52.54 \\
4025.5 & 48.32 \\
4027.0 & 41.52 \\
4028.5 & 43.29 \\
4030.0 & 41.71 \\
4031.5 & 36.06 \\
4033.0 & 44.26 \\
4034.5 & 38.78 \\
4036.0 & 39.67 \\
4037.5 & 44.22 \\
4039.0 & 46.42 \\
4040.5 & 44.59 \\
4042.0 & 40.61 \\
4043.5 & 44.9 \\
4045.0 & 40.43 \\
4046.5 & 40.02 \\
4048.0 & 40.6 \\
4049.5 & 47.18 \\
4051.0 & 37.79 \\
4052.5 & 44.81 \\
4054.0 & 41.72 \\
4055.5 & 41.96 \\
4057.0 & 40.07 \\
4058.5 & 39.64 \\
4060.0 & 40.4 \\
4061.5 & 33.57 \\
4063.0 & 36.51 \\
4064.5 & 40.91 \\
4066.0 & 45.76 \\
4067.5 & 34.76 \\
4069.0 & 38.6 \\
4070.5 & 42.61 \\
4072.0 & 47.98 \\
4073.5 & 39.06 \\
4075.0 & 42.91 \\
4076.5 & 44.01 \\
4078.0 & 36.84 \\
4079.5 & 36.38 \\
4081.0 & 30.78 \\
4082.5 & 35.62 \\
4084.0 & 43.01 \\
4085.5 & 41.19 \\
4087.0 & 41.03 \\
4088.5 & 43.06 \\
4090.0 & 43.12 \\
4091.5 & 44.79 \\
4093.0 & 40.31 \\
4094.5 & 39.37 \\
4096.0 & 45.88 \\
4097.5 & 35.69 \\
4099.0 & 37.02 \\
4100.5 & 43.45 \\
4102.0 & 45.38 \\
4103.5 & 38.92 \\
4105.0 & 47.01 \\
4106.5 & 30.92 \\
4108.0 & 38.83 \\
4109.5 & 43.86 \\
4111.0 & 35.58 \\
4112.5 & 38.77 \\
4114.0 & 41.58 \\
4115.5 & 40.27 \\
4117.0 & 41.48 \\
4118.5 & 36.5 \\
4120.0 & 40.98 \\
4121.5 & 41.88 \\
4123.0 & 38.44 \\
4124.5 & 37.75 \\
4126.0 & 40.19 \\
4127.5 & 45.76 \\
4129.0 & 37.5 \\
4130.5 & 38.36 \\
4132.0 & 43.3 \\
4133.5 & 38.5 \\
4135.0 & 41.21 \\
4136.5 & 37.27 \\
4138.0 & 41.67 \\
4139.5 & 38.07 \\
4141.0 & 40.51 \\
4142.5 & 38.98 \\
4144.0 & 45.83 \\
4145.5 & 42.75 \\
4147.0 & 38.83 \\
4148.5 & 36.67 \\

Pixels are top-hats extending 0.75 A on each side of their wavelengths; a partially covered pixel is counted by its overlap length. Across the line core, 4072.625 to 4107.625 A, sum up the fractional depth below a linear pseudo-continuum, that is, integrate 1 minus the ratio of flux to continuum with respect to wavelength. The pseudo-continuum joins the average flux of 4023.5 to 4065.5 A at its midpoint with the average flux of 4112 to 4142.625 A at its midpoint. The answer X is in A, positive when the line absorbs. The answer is 0.5 A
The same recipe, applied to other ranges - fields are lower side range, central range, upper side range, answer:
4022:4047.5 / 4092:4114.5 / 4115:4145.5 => 0.42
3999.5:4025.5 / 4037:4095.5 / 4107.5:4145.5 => 0.70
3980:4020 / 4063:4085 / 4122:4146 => 0.69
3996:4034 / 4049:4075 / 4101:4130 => 0.25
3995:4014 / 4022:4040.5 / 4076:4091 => -1.12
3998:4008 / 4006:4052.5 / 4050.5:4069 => -0.77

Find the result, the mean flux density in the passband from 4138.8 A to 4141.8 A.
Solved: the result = 39.3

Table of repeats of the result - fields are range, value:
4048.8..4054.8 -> 42.8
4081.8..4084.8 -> 39.4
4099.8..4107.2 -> 41.2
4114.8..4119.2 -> 39.4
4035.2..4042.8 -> 43.1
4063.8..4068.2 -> 40.5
